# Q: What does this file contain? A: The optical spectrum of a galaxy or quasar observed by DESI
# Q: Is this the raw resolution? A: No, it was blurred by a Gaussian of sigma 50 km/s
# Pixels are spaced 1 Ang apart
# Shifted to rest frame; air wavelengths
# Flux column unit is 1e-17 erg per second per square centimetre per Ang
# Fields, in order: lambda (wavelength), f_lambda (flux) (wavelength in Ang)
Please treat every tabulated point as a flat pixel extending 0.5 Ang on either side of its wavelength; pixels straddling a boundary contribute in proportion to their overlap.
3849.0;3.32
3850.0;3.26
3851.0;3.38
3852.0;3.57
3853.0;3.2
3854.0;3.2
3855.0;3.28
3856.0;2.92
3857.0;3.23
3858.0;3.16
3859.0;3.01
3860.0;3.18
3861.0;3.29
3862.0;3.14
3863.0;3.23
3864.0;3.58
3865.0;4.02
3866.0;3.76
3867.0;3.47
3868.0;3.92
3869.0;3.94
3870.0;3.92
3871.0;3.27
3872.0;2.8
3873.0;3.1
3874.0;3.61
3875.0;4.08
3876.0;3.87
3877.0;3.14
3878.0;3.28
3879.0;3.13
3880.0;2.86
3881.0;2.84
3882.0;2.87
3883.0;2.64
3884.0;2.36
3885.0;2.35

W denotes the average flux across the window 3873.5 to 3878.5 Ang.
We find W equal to 3.6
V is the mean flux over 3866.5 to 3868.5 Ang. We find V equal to 3.7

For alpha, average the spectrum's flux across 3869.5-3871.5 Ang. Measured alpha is 3.59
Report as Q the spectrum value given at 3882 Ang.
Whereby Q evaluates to 2.87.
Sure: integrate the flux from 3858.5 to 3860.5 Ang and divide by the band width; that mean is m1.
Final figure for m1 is 3.09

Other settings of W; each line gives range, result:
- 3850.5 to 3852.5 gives 3.47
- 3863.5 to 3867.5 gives 3.71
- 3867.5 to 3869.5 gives 3.93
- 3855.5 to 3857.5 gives 3.08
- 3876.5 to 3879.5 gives 3.18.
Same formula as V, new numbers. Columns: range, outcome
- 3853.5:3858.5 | 3.16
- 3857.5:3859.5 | 3.08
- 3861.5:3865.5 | 3.49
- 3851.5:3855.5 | 3.31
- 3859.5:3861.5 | 3.24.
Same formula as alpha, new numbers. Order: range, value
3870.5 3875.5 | 3.37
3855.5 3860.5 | 3.1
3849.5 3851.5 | 3.32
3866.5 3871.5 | 3.7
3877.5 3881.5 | 3.03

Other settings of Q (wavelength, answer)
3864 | 3.58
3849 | 3.32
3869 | 3.94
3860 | 3.18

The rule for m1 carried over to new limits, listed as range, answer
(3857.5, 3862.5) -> 3.16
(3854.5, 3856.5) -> 3.1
